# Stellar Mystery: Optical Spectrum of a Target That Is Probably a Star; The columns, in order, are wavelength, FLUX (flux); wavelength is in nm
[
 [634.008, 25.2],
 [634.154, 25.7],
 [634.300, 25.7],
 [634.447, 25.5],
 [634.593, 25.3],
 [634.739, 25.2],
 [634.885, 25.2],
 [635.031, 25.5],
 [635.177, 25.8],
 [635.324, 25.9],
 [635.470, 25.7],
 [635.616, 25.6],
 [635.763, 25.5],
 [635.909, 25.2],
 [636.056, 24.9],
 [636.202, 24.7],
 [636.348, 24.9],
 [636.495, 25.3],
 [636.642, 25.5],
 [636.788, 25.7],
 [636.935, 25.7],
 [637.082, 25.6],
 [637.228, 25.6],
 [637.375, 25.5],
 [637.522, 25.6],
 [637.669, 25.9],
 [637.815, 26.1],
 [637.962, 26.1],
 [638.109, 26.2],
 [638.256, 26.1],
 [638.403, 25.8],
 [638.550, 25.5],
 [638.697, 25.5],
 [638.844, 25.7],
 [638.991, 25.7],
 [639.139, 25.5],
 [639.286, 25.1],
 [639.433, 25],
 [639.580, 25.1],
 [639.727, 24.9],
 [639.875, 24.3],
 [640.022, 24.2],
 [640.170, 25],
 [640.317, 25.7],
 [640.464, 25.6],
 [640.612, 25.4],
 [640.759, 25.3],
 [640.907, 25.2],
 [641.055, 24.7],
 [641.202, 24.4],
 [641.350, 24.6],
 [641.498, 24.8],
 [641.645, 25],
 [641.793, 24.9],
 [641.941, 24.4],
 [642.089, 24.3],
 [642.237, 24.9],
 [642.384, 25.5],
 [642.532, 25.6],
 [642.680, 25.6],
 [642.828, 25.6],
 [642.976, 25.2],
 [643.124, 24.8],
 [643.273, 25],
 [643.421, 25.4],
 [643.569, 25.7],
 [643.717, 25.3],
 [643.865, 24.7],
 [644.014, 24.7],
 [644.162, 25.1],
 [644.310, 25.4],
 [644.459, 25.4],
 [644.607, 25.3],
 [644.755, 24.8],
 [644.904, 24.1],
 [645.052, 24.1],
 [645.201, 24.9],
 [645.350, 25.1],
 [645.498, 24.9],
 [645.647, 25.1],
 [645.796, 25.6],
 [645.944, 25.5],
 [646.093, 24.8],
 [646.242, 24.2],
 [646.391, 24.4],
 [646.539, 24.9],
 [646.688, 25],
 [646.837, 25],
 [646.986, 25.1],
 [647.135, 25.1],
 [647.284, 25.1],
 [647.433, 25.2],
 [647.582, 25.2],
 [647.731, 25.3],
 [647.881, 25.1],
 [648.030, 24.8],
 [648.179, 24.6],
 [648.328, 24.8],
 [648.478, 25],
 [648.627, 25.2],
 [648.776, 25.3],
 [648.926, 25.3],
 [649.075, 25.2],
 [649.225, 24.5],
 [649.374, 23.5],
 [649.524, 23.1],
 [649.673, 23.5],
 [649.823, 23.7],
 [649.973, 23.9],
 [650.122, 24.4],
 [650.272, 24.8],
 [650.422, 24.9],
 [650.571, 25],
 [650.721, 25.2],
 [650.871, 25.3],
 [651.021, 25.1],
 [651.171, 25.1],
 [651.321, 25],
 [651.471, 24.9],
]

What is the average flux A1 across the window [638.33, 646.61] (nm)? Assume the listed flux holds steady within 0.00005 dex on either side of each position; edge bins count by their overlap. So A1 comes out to 25.1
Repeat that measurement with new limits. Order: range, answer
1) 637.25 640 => 25.5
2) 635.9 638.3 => 25.6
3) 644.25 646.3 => 24.9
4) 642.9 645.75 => 25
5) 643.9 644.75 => 25.1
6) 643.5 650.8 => 24.8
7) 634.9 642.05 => 25.3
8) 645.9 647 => 24.8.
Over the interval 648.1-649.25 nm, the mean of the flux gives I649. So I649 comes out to 25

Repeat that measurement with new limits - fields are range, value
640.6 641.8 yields 24.9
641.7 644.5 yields 25.1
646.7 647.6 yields 25.1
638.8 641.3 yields 25.1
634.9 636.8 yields 25.4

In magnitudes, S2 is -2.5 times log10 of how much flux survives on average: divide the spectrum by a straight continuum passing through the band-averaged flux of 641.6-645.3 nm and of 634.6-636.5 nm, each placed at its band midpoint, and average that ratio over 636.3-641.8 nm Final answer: -0.006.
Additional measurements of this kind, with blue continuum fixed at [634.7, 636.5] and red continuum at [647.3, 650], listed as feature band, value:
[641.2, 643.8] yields -0.004 mag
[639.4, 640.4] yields 0.009 mag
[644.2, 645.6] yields -0.002 mag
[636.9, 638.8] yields -0.024 mag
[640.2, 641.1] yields -0.011 mag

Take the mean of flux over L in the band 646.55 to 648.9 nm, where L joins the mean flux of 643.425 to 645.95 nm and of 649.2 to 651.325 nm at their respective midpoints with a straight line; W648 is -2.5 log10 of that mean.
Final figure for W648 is -0.01 mag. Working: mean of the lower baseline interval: 25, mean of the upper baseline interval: 24.5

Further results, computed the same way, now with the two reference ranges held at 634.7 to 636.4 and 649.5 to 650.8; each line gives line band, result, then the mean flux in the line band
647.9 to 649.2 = -0.025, 25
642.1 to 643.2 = -0.017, 25.3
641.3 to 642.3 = 0.010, 24.7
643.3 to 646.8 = -0.012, 25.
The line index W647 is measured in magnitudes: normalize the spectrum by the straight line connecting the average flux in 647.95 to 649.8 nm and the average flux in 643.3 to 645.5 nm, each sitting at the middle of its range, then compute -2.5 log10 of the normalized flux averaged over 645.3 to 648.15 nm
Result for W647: -0.01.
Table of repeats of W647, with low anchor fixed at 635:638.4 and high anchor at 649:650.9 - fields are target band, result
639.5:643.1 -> 0.007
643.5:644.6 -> -0.012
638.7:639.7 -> 0.001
